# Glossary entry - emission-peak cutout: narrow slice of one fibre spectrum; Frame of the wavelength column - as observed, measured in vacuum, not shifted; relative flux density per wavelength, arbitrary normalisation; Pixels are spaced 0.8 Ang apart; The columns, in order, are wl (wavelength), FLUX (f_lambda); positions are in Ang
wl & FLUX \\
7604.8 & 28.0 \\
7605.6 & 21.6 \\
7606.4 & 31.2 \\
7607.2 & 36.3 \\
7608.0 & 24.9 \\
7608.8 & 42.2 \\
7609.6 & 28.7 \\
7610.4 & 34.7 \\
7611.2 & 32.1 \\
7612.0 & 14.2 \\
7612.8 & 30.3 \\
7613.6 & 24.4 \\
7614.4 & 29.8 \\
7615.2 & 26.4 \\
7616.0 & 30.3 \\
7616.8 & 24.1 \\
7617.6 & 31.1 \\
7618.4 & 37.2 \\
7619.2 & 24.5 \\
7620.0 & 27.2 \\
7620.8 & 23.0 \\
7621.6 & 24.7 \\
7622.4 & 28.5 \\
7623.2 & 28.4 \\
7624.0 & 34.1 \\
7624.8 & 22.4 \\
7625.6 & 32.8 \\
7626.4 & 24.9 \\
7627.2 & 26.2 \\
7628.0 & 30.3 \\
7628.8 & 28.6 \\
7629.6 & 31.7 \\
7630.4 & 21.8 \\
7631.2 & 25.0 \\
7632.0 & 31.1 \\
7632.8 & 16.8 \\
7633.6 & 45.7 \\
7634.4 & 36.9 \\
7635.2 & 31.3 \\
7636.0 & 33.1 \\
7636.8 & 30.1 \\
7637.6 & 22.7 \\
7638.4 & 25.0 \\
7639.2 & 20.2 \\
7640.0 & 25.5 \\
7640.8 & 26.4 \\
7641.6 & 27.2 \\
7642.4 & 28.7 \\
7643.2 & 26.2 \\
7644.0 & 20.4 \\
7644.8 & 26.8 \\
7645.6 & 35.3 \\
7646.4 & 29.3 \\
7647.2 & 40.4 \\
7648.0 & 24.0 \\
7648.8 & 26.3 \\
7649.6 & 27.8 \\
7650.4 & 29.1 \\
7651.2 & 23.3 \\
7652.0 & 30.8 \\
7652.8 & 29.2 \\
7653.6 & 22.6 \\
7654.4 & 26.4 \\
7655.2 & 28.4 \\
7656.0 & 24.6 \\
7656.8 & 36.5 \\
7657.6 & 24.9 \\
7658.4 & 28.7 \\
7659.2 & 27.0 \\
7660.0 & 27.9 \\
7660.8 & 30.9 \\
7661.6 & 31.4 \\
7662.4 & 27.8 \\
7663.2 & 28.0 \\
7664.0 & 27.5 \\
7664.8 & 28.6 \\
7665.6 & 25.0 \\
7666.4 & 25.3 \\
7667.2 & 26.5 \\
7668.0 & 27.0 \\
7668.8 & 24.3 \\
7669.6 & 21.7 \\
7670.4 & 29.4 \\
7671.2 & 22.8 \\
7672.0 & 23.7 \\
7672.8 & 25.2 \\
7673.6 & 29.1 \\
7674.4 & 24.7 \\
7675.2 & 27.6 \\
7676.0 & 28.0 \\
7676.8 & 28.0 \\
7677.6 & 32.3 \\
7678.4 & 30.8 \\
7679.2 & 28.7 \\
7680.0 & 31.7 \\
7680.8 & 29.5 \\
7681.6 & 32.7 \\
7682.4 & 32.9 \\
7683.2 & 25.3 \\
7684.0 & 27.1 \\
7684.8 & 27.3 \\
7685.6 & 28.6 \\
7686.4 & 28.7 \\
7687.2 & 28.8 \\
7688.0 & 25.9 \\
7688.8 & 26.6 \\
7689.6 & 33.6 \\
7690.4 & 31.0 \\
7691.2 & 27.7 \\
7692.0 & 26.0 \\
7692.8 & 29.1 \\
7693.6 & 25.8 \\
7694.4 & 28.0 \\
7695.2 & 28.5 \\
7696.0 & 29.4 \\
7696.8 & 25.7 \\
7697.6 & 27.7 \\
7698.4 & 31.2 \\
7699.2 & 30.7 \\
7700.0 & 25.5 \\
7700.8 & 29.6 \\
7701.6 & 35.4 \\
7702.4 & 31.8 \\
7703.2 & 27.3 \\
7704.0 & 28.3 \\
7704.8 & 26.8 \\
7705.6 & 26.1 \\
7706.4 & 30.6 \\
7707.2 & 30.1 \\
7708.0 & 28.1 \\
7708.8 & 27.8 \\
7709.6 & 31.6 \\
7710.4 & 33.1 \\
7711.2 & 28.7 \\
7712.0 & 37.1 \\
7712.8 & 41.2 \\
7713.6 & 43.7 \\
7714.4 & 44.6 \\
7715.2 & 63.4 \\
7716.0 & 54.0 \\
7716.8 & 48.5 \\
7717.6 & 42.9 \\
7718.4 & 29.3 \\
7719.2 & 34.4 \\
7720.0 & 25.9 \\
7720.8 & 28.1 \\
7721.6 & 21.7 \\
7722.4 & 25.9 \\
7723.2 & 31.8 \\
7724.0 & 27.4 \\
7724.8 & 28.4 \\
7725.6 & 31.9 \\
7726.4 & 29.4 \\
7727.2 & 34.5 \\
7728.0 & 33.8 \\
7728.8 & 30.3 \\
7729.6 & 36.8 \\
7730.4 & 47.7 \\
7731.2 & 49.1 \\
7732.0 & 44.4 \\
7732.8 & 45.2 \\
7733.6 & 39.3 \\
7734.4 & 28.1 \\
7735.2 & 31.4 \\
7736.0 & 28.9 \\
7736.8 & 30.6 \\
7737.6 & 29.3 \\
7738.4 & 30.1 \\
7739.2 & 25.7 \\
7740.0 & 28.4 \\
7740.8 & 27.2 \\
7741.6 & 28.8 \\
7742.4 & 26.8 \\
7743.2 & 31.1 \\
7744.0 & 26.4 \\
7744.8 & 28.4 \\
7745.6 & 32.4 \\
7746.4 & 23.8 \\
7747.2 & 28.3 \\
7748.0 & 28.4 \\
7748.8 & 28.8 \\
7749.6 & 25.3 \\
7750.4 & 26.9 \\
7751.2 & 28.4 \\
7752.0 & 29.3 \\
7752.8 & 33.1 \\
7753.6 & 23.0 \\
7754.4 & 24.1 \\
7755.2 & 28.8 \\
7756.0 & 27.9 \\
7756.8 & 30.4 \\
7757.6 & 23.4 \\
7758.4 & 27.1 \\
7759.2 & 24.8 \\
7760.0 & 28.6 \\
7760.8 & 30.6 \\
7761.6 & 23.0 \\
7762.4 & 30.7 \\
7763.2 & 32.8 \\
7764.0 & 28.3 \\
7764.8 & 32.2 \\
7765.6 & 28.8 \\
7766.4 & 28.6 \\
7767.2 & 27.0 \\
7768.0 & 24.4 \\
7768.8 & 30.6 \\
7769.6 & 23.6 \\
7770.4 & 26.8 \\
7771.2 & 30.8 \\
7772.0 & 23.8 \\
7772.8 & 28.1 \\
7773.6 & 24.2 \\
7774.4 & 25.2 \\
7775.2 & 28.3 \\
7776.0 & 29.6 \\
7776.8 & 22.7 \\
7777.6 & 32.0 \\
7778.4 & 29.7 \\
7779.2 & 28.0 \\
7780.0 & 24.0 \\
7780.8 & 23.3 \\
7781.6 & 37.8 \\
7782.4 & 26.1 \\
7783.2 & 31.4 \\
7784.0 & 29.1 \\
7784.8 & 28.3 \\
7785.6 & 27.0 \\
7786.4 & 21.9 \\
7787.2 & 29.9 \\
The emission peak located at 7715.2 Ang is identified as [S II]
